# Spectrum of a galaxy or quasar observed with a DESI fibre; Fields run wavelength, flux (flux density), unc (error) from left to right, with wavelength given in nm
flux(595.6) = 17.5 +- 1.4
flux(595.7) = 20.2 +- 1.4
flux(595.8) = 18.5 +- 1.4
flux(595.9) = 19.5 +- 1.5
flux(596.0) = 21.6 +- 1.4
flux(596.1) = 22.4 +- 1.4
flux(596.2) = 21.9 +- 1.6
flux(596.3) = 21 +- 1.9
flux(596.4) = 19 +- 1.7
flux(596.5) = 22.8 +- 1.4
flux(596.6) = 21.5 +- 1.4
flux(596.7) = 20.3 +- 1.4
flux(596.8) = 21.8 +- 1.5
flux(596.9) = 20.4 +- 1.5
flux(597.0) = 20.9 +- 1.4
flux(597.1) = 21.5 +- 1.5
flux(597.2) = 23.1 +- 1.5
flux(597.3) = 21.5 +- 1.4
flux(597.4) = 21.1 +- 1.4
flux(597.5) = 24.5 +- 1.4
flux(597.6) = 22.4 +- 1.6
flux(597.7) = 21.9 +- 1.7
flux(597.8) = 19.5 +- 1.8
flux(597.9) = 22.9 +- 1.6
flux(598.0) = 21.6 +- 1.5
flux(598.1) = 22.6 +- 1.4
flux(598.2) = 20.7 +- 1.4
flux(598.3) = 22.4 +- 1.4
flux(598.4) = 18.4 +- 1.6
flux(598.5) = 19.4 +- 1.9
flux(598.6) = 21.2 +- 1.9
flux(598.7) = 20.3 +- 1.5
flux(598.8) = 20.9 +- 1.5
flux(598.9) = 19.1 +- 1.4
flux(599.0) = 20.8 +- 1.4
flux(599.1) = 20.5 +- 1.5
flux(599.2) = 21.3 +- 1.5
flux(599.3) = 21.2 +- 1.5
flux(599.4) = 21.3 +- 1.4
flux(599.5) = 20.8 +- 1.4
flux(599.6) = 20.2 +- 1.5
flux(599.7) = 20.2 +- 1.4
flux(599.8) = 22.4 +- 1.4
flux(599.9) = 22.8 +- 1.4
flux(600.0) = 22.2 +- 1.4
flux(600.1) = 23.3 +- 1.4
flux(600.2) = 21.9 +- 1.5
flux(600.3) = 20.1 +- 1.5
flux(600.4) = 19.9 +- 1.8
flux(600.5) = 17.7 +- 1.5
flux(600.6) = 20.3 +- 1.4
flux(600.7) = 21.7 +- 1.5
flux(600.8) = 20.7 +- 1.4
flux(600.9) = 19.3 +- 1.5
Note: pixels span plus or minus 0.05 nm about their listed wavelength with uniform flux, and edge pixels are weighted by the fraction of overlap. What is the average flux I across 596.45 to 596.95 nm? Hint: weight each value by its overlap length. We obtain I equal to 21.4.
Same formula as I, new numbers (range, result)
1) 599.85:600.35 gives 22.1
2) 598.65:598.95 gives 20.1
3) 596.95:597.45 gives 21.6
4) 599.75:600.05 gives 22.5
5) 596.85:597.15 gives 20.9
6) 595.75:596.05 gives 19.9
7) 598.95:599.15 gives 20.6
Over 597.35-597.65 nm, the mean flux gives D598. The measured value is 22.7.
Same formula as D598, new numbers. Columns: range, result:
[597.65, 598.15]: 21.7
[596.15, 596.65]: 21.2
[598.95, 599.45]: 21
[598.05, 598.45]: 21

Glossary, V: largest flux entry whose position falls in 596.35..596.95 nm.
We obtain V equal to 22.8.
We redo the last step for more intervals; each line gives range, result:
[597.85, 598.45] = 22.9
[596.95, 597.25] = 23.1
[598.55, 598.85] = 21.2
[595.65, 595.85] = 20.2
